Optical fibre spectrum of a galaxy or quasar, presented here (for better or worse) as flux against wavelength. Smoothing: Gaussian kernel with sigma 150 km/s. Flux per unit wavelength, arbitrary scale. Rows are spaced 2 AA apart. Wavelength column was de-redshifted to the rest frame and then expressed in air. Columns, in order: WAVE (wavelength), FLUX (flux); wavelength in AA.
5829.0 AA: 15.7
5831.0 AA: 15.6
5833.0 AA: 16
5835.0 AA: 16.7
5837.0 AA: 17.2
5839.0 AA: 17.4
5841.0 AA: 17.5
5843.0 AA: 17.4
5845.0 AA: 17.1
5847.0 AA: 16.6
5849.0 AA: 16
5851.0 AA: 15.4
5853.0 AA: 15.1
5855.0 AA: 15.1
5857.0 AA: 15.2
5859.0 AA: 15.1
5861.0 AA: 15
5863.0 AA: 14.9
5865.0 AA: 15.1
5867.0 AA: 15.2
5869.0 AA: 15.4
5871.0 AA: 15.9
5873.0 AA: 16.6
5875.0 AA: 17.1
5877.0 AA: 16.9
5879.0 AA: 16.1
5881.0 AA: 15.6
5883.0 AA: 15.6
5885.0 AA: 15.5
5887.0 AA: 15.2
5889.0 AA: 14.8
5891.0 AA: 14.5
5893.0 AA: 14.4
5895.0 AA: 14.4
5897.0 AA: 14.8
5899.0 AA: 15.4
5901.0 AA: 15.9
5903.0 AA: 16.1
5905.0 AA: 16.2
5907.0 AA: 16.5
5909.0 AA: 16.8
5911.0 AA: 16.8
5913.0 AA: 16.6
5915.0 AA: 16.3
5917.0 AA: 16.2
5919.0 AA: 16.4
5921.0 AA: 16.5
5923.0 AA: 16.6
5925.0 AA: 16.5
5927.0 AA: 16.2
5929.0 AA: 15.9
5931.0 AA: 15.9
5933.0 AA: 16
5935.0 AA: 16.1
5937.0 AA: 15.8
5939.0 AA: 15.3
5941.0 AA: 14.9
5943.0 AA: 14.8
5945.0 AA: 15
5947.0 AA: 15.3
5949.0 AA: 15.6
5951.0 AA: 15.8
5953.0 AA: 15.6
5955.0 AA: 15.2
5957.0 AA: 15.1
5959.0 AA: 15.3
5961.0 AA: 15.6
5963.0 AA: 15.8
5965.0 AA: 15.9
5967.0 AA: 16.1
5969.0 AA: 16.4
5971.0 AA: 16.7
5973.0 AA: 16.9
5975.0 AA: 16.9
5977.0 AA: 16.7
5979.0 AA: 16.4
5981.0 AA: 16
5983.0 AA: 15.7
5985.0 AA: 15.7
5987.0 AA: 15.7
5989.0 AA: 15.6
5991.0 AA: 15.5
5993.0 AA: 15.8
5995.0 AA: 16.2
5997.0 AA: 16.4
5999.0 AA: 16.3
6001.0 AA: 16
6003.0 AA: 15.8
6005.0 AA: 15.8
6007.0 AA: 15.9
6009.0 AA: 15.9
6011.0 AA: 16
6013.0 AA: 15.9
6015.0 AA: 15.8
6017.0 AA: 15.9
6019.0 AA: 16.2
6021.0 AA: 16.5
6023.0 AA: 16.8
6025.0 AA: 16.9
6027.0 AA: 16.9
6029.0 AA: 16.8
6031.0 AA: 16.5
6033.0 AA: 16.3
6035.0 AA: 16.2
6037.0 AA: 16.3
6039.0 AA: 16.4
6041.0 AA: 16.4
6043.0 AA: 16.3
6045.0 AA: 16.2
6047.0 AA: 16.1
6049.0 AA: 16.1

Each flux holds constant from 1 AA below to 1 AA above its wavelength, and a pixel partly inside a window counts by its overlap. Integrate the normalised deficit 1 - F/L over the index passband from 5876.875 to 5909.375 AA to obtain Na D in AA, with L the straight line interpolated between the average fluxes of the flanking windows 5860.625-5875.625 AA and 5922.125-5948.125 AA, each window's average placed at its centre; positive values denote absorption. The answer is 0.3 AA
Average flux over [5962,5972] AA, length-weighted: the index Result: 16.2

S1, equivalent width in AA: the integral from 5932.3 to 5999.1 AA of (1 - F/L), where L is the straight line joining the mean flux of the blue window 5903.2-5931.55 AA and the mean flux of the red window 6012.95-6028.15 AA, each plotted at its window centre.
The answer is 2.33 AA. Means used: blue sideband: 16.4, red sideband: 16.4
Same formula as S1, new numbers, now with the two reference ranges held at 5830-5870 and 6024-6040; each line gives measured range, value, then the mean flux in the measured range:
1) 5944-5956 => 0.63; 15.4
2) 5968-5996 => 0.37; 16.2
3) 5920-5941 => 0.24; 16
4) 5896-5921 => -0.06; 16.2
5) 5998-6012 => 0.42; 16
